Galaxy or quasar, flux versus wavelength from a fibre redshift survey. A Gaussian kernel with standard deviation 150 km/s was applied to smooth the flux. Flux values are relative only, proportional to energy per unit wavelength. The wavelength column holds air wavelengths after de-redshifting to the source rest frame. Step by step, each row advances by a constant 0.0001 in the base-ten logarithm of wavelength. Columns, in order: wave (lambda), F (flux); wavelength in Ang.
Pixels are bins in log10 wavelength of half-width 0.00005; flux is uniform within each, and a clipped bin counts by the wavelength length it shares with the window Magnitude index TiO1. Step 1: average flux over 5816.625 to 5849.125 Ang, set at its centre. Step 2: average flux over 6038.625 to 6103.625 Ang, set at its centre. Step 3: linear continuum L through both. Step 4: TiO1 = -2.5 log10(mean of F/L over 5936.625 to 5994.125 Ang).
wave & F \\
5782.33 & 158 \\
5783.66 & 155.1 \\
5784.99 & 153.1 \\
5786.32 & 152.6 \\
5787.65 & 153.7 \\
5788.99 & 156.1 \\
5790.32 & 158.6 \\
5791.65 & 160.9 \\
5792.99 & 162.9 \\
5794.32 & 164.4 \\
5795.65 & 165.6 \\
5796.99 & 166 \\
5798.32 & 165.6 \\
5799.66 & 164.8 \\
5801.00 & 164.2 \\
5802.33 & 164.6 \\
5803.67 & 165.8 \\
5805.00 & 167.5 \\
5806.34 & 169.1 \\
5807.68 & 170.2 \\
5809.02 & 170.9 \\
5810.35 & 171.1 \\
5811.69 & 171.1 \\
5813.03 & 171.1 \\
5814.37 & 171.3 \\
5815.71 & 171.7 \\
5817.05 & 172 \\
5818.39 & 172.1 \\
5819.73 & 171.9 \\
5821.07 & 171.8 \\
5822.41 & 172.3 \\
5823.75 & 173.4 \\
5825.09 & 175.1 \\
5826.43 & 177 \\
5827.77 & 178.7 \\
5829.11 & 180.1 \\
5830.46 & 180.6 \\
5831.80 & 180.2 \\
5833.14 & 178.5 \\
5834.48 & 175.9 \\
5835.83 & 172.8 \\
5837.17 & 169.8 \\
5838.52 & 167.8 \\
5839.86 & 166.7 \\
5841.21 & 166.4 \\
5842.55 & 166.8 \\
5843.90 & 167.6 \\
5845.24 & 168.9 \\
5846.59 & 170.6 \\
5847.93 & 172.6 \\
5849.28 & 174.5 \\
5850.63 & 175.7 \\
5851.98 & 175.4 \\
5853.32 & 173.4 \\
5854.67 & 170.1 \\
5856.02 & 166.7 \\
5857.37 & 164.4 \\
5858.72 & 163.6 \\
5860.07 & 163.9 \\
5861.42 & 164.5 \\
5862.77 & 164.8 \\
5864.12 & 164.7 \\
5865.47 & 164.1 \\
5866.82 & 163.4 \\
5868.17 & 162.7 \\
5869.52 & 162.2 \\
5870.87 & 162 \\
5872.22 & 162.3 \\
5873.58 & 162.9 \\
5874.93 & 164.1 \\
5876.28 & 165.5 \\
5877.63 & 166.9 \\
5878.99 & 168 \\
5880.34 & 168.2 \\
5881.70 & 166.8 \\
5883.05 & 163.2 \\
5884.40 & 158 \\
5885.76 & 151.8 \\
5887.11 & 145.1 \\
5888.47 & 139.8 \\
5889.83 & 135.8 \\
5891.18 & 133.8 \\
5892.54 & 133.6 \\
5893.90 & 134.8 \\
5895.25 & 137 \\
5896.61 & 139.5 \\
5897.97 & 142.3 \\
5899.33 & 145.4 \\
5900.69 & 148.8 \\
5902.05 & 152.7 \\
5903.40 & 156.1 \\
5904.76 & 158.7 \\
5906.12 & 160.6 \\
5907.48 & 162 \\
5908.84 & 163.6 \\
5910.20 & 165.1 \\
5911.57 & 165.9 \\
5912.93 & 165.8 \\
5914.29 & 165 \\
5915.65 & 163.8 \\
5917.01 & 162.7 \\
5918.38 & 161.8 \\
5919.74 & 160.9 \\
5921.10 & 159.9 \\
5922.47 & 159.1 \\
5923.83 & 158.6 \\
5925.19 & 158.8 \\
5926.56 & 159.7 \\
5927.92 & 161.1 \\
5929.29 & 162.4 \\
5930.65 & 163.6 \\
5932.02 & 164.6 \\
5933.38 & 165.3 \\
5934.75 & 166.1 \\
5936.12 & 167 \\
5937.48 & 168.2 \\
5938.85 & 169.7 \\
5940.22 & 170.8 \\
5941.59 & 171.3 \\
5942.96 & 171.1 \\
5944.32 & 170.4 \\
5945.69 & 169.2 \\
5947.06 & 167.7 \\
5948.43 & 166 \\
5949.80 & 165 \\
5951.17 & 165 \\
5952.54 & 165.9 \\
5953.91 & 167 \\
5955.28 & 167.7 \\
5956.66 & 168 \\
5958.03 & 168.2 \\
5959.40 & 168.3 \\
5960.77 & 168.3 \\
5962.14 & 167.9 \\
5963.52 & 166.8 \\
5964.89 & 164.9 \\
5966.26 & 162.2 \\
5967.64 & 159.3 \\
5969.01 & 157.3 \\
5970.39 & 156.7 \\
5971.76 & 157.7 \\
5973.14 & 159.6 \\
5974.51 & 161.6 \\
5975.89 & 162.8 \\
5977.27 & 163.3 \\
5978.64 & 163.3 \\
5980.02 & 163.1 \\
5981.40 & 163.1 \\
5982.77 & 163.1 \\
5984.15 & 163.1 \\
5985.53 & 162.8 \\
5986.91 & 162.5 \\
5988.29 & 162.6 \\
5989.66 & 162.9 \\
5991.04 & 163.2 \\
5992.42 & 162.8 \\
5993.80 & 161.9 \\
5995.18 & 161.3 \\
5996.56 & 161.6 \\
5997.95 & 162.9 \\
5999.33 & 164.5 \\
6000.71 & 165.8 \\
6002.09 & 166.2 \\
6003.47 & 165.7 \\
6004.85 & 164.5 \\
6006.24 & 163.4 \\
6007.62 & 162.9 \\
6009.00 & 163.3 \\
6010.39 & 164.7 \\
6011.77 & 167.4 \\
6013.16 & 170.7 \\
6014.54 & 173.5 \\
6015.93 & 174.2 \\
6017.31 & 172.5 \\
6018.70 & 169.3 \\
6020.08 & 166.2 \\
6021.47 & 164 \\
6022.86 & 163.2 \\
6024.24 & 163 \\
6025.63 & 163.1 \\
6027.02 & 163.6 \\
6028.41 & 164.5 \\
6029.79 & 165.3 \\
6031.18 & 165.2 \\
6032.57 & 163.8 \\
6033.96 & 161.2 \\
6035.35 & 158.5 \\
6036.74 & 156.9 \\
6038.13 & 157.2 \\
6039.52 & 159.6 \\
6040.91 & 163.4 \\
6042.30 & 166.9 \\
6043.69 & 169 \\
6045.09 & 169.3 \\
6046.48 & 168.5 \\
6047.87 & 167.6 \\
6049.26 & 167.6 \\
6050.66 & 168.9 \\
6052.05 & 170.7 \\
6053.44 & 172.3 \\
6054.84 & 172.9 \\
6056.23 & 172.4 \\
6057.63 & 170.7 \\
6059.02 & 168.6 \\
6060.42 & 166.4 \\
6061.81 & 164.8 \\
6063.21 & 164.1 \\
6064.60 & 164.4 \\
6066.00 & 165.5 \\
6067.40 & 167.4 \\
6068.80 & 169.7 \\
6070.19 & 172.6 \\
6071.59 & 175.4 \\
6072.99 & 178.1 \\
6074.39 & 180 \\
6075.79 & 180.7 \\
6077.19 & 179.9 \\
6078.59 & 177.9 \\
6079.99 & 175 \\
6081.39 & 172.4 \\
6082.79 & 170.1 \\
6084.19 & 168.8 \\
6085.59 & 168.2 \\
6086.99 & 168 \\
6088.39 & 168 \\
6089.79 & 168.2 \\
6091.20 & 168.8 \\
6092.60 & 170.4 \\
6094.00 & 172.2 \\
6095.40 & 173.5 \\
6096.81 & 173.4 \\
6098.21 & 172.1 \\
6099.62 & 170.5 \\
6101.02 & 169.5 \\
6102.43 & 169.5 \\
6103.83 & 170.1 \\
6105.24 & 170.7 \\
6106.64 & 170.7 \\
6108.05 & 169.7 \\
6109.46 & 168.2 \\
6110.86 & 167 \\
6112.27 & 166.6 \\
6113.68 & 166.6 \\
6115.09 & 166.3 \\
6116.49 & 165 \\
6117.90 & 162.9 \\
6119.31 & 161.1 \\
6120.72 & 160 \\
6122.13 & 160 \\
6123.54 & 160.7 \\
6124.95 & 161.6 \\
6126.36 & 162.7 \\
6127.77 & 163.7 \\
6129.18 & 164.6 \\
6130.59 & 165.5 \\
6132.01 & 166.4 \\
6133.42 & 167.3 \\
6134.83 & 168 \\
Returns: 0.04 mag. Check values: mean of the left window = 173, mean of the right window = 170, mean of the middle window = 165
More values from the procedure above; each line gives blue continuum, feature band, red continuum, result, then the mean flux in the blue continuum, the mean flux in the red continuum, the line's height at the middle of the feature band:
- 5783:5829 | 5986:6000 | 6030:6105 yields 0.04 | 167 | 169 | 169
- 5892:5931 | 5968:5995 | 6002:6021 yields 0.02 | 156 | 167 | 164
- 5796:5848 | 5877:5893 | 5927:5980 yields 0.11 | 171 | 165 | 168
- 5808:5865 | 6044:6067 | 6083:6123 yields 0.00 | 171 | 168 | 169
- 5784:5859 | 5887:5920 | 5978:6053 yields 0.10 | 169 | 165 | 167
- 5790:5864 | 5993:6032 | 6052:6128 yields 0.03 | 170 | 169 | 169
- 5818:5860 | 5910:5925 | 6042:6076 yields 0.06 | 172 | 170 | 171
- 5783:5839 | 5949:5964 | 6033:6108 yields 0.01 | 169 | 169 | 169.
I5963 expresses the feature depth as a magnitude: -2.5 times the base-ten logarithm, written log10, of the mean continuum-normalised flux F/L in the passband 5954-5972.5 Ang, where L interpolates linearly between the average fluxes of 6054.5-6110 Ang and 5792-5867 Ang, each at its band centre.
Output 0.04 mag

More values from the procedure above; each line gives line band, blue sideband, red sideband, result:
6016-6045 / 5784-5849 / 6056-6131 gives 0.03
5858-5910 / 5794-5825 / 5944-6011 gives 0.07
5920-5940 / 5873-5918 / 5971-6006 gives -0.04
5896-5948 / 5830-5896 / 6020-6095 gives 0.02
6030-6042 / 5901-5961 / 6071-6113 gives 0.05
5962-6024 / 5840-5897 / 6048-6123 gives 0.01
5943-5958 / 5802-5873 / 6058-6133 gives 0.01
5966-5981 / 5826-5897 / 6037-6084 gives 0.04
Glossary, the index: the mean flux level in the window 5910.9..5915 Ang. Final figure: 166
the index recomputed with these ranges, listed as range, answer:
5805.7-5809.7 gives 170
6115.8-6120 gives 163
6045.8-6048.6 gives 168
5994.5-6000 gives 162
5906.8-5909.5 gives 163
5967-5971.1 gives 158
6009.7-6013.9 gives 168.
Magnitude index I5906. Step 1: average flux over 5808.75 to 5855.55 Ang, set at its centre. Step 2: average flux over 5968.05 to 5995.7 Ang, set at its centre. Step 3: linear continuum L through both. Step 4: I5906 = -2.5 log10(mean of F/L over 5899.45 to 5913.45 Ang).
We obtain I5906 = 0.05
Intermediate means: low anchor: 173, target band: 159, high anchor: 162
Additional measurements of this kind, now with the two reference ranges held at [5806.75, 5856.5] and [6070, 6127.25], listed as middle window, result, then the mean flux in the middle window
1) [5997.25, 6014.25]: 0.03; 165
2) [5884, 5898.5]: 0.22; 141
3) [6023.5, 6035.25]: 0.04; 164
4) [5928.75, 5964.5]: 0.02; 167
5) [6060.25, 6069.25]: 0.03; 166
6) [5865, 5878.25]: 0.05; 164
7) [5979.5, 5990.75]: 0.05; 163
